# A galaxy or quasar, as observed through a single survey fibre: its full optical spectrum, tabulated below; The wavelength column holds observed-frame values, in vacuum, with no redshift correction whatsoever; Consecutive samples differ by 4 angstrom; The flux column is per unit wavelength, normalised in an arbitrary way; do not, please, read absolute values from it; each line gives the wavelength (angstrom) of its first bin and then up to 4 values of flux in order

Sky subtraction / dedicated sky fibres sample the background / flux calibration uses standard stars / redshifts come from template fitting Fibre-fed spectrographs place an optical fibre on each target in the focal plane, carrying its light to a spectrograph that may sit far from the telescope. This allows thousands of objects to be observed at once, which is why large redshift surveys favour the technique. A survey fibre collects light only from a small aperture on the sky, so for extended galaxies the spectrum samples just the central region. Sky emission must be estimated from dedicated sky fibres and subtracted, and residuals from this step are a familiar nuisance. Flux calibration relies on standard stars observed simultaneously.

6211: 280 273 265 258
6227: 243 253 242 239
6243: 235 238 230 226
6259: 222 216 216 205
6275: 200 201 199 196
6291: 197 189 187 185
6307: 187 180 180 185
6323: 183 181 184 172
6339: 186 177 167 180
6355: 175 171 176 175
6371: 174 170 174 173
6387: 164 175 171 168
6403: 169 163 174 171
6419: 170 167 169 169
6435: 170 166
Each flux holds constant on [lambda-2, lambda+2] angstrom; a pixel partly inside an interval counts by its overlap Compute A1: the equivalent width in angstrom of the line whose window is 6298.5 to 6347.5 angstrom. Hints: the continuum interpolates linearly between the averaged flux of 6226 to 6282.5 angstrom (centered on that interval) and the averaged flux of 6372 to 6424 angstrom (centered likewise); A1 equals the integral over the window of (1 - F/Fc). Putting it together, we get 4.3 angstrom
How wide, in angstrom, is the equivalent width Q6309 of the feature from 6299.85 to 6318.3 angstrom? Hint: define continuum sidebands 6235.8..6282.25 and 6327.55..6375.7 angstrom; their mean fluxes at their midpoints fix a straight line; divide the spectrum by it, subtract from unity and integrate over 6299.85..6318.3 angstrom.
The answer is 1.23 angstrom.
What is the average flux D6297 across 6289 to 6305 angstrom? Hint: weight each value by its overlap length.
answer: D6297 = 190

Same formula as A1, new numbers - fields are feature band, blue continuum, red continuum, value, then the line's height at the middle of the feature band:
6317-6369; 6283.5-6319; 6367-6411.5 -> 0.5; 180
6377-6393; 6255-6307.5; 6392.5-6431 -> 0.4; 176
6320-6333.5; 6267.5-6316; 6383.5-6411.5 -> 0.2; 185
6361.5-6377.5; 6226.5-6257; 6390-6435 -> 1.1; 187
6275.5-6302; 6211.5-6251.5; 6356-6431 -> 3.2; 222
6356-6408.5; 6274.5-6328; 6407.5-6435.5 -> 1.4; 176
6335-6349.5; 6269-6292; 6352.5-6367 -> 0.3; 180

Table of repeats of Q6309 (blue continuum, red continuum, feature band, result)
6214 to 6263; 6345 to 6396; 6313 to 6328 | 1.25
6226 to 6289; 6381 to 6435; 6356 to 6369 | 0.80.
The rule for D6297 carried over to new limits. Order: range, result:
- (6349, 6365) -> 176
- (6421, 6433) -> 168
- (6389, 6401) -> 171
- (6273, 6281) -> 200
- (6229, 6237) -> 248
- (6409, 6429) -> 170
